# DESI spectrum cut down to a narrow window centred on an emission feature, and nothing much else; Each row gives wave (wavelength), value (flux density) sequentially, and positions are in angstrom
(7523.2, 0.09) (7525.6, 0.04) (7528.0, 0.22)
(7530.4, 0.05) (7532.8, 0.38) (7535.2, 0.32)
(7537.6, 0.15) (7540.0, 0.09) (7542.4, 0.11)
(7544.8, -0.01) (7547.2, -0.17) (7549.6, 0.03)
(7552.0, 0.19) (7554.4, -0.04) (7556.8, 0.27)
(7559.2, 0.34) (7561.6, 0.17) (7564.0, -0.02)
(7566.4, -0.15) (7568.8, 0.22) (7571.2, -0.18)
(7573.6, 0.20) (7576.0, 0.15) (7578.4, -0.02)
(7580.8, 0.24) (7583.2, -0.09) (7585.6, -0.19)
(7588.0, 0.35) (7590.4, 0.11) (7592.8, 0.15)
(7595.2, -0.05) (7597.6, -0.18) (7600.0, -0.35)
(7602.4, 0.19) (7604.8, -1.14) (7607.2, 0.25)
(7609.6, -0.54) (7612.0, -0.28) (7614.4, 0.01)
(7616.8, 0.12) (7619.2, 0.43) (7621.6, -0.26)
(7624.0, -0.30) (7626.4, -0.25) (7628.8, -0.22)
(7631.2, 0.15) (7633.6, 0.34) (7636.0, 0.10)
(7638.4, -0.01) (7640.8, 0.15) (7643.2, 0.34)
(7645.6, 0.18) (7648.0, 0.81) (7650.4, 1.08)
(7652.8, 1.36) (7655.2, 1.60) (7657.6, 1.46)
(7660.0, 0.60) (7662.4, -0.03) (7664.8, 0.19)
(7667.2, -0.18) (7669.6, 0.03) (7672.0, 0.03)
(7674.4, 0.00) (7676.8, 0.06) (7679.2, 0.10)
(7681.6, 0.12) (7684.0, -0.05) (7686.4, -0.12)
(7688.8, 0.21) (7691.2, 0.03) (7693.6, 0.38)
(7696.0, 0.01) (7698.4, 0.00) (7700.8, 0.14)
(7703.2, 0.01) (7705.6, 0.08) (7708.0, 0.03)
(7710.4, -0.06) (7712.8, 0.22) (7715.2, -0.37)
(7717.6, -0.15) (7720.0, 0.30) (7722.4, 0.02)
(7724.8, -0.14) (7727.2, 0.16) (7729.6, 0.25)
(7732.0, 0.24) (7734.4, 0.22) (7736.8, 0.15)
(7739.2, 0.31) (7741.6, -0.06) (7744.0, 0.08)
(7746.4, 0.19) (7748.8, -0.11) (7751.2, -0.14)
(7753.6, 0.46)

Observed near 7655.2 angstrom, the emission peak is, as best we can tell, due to [O II] 3727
